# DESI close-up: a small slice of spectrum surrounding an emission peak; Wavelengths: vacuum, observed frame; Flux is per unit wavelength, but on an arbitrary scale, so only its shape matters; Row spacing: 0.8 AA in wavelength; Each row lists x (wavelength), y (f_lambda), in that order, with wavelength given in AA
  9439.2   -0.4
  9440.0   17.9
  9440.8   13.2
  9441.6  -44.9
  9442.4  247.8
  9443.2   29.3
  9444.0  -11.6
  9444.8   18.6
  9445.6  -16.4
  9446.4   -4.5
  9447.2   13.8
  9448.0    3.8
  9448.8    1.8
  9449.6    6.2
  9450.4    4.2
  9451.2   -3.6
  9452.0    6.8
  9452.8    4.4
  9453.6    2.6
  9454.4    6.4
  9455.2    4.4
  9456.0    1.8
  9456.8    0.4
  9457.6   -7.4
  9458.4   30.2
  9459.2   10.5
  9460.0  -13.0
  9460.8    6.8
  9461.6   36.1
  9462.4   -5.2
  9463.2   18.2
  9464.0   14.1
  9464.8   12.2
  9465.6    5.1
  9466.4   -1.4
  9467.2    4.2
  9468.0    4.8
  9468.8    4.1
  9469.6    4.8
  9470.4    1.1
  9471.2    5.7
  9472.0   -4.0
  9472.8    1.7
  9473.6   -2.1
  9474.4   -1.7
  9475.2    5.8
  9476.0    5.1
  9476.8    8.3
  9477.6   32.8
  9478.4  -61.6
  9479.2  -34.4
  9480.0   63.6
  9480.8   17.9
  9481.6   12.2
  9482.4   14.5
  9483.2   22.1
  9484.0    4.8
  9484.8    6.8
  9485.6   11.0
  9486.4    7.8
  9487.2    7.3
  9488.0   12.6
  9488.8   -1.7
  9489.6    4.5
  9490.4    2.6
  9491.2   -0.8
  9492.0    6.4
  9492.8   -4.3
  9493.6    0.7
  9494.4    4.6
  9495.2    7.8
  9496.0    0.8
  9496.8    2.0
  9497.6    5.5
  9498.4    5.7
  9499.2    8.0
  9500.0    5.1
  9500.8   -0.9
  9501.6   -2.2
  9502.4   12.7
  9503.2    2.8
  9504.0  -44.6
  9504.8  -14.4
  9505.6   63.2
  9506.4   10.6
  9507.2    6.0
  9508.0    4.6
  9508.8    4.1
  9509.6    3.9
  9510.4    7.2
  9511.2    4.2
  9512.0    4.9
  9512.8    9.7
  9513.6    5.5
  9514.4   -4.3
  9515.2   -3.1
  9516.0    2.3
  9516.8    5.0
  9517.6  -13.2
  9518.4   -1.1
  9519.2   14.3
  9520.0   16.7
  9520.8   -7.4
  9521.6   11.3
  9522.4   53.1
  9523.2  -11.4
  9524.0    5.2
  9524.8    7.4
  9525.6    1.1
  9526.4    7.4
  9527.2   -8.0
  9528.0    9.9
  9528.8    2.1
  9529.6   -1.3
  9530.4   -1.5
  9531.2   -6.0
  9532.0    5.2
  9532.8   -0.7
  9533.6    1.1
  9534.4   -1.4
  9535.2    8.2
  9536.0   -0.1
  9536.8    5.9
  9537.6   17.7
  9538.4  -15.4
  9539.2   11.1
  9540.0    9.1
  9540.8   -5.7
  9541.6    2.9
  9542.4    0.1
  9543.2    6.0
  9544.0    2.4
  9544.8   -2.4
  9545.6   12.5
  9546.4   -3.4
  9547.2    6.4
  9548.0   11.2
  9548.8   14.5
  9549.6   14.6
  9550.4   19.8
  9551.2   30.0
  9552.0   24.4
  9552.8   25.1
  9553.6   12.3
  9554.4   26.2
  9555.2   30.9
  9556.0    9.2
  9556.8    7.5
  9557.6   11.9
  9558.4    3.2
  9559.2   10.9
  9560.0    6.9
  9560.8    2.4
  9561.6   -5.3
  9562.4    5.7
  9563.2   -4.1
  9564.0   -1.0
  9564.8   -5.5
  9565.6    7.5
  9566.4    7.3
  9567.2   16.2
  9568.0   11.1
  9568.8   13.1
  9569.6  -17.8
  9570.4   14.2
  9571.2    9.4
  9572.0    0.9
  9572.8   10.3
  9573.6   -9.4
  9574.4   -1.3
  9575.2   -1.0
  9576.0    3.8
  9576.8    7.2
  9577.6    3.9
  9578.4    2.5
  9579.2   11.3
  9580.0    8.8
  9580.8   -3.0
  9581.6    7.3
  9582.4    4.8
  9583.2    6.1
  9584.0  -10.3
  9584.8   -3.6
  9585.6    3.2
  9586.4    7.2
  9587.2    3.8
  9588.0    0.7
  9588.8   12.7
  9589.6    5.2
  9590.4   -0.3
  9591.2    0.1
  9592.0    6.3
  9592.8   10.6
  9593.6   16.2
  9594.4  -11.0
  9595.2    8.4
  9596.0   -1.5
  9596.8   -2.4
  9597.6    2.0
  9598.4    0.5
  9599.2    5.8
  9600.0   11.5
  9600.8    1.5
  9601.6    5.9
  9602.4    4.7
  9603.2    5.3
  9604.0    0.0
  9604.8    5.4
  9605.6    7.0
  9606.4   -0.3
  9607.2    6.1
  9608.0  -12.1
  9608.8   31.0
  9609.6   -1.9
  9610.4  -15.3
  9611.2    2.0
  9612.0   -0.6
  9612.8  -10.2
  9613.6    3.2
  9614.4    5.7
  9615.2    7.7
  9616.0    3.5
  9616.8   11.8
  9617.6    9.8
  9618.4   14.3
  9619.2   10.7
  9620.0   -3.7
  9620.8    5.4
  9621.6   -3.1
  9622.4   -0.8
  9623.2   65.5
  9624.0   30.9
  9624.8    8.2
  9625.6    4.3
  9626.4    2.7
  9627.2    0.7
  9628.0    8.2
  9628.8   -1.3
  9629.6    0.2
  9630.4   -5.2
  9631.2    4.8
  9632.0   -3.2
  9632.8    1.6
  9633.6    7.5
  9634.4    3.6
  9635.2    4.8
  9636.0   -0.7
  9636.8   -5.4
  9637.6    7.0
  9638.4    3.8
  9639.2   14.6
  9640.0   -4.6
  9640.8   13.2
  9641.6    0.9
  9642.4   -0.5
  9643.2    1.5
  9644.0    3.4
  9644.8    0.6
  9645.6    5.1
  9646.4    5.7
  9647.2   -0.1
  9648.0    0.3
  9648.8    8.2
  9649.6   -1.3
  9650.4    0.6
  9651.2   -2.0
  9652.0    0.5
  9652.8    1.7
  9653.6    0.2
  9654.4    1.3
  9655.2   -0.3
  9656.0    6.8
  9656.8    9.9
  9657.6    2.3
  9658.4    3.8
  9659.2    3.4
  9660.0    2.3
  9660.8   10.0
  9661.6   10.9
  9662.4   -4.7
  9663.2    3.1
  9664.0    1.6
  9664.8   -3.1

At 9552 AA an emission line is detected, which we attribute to H-beta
